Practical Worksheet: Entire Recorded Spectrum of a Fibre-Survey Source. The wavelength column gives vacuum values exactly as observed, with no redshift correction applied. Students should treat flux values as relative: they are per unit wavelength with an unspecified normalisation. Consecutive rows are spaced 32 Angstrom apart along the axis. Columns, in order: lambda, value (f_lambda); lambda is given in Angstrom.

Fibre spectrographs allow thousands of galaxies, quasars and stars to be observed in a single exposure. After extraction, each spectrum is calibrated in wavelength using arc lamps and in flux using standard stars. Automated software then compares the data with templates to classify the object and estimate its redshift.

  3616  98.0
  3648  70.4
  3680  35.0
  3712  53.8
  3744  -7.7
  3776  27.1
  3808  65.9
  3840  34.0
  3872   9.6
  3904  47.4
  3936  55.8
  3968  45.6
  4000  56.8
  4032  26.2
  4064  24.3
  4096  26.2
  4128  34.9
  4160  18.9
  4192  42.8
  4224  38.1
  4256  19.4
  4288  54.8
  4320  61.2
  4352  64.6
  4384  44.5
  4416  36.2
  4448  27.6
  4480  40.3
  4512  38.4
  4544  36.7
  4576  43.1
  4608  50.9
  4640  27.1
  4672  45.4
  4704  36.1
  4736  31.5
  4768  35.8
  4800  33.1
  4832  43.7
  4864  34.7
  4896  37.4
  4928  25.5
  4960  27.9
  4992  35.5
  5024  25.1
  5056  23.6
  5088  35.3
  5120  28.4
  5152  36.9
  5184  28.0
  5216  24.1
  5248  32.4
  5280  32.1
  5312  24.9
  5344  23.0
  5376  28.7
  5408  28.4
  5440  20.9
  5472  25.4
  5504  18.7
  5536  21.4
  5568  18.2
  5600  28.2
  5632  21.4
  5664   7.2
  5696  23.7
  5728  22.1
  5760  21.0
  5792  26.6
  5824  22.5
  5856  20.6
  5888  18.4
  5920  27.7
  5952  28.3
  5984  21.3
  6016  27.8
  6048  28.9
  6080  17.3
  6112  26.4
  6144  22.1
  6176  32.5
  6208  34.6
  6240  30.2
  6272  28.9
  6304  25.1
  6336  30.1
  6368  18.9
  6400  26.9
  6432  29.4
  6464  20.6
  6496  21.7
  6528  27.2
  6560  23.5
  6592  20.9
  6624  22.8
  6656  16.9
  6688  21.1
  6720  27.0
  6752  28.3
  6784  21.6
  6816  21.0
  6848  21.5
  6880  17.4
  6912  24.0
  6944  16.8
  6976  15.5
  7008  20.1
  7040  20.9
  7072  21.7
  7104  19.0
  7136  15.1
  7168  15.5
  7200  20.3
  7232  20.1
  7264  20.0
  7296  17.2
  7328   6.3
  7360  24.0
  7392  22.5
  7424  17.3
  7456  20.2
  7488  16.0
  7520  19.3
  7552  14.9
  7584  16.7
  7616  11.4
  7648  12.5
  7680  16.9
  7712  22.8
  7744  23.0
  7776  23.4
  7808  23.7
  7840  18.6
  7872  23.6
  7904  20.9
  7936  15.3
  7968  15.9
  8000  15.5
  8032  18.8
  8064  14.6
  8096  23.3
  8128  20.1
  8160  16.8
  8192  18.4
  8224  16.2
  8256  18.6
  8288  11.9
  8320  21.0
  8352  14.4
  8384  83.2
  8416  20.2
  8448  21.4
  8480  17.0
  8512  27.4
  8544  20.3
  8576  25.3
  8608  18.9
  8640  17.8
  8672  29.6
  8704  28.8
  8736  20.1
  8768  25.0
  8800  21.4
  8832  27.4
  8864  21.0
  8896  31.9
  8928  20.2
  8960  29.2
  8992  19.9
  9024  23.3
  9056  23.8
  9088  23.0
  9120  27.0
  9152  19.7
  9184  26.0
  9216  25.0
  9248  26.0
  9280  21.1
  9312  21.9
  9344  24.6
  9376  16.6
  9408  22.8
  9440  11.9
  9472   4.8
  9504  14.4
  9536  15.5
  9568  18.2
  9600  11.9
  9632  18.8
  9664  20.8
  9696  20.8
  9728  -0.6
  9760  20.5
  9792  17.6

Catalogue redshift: 1.25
